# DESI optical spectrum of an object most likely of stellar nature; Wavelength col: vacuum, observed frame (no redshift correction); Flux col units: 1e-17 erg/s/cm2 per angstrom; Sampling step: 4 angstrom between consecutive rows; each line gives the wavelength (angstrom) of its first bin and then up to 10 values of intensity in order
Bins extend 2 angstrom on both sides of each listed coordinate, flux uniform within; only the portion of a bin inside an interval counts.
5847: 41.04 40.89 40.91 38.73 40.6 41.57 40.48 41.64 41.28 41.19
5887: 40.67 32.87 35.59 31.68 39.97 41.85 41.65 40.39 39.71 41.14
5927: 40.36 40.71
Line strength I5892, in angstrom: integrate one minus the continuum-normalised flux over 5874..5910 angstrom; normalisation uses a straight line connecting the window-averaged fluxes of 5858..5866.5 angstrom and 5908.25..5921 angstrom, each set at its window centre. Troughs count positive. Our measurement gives 1.7 angstrom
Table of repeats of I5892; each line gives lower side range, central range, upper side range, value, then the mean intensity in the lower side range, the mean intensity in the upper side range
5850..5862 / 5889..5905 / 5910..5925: 2.16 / 40.2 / 40.7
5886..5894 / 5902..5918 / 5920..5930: -0.93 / 36.1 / 40.6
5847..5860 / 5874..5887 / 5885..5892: -1.10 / 40.4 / 37.3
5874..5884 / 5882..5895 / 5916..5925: 1.12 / 41.4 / 40.4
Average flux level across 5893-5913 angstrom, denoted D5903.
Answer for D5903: 38.1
